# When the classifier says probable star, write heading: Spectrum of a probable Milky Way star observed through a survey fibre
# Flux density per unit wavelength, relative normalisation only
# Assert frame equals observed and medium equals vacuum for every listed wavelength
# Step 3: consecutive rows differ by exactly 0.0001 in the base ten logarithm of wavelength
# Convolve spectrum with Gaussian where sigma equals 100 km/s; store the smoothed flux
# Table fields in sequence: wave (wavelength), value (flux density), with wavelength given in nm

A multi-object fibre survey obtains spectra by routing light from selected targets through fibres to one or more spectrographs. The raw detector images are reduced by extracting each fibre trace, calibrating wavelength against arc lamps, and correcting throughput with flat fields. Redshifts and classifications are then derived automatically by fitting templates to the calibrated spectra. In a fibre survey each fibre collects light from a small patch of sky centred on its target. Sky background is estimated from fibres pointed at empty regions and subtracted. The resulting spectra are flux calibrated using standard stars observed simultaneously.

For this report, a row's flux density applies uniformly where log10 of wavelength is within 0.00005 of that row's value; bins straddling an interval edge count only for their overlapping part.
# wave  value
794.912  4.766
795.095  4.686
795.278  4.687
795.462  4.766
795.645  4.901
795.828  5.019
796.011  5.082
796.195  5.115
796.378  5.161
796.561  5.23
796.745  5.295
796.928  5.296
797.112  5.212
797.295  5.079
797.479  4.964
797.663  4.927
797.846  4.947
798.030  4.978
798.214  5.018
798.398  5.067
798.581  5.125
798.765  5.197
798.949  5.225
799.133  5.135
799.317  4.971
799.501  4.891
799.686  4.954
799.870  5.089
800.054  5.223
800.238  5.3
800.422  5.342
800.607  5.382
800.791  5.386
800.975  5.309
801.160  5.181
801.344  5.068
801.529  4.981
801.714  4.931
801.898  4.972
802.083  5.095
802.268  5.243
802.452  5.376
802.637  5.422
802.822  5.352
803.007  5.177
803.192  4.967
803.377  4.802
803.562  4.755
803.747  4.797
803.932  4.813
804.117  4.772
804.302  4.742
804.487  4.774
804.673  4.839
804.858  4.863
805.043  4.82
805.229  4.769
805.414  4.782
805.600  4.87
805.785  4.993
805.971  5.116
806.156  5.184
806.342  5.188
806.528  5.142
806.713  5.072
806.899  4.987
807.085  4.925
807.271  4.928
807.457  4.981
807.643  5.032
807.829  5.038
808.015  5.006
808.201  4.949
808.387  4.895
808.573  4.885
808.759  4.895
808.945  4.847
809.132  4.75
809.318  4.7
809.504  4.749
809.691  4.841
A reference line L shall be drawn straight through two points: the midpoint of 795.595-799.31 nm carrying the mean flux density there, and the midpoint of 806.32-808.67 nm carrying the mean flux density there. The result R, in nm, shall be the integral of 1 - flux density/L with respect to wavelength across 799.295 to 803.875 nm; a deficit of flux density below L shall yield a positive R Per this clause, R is -0.056 nm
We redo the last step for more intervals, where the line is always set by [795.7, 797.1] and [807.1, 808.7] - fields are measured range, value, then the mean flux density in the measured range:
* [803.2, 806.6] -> 0.08 nm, 4.89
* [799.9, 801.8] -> -0.04 nm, 5.21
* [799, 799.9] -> 0.02 nm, 5.01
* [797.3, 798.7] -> 0.03 nm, 5.01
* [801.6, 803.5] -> -0.03 nm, 5.13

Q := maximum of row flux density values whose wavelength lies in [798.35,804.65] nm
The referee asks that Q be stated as 5.422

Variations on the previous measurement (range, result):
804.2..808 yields 5.188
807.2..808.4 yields 5.038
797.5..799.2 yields 5.225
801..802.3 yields 5.243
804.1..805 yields 4.863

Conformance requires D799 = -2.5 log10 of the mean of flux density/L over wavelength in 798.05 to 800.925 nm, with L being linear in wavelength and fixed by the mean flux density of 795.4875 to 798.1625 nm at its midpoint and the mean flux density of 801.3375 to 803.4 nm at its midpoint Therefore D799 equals -0.01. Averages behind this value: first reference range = 5.08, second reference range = 5.13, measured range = 5.15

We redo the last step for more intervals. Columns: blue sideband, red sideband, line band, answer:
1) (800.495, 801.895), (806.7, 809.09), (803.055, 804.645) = 0.06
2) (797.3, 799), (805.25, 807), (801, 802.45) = -0.01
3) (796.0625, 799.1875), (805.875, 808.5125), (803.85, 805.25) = 0.06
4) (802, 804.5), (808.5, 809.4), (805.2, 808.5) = -0.02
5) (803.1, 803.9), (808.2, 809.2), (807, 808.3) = -0.03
